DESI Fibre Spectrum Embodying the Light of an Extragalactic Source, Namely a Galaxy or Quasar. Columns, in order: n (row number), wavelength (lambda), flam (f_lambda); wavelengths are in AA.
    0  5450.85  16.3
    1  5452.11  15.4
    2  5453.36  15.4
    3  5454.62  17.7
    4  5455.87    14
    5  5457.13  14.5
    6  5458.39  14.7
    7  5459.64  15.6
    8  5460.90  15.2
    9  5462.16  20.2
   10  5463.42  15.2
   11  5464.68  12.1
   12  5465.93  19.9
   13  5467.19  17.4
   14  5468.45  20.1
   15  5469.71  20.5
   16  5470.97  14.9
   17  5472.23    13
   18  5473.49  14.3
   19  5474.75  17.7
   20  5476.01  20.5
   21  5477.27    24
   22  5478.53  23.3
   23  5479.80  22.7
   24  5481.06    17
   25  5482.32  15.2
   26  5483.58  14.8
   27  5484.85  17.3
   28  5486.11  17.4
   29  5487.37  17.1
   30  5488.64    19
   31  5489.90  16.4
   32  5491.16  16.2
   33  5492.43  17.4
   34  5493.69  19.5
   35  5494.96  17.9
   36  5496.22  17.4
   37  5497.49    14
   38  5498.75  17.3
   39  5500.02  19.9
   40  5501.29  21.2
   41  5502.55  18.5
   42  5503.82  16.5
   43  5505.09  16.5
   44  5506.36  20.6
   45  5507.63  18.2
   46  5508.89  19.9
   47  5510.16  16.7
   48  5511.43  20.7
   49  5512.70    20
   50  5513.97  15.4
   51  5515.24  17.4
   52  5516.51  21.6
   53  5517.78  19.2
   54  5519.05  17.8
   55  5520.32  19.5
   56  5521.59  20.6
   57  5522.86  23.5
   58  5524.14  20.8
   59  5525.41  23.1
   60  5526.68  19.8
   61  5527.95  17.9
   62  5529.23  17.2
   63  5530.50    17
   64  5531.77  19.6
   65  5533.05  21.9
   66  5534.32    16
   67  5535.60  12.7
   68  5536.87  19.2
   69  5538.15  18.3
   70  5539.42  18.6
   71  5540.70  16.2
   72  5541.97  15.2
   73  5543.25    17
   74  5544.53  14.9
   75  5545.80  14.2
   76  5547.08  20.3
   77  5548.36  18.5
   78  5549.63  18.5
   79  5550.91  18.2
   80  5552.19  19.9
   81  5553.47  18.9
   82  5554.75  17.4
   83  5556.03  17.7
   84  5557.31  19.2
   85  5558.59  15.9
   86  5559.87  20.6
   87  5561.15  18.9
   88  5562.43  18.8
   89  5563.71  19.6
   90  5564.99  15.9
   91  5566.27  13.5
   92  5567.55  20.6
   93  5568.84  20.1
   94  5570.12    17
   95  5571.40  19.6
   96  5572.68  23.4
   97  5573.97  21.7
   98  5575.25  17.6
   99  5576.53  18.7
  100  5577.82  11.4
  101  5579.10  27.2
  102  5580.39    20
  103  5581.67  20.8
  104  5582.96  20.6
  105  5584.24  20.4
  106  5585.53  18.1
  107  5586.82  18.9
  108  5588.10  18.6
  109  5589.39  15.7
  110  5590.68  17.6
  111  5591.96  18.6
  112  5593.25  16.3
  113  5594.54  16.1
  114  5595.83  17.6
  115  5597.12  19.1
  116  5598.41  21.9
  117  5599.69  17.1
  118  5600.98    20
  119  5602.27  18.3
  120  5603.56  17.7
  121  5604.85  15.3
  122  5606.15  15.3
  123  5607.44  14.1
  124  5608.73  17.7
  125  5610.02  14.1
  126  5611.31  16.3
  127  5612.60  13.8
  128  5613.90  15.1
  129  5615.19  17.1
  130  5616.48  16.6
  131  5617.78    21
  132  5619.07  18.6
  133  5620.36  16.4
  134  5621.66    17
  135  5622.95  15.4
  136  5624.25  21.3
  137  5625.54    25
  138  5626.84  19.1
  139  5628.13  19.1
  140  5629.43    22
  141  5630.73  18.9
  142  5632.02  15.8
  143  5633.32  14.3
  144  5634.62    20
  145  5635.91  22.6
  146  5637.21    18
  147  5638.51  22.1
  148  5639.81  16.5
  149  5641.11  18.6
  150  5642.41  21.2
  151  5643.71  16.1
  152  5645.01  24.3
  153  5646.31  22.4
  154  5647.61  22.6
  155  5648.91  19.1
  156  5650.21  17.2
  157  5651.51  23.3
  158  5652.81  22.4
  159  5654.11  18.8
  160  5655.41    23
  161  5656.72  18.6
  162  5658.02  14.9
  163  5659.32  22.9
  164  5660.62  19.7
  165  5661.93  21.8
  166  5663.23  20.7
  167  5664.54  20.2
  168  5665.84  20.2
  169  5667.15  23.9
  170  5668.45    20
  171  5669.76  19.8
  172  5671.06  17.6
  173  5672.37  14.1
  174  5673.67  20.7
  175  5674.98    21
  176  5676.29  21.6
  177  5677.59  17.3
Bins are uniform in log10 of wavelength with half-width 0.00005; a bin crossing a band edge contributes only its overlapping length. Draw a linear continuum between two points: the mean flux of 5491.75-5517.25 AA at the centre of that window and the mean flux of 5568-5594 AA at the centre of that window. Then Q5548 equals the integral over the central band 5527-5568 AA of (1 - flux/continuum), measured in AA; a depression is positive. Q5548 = 2.2 AA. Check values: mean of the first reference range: 18.3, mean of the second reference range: 19.1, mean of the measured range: 17.8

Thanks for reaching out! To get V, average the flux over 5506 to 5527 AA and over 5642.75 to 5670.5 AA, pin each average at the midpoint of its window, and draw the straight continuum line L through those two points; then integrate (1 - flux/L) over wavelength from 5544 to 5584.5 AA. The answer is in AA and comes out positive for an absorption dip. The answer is 2.52 AA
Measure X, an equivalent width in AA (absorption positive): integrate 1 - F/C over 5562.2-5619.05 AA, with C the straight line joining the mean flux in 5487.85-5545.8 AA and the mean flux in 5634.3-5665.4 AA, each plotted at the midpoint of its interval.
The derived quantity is 3.86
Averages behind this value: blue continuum 18.3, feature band 18.1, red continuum 20.3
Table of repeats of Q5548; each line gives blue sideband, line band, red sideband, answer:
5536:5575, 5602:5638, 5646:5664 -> 3.62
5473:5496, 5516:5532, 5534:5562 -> -1.78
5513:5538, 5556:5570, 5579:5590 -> 0.86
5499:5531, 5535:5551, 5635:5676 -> 1.93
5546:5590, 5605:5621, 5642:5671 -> 2.76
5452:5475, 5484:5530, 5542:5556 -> -4.41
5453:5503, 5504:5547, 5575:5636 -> -1.79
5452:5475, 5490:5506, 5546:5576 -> -0.57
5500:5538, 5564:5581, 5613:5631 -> -0.17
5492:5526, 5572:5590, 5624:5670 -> 0.06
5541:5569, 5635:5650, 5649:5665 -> -0.23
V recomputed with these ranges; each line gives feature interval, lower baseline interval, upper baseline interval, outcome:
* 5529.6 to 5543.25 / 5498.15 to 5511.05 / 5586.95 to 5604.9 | 0.68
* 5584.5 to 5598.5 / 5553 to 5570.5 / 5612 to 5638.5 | 0.26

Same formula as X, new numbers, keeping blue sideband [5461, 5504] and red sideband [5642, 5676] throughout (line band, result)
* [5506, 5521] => -0.5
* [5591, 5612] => 2.4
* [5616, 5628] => 0.5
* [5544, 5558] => 0.6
